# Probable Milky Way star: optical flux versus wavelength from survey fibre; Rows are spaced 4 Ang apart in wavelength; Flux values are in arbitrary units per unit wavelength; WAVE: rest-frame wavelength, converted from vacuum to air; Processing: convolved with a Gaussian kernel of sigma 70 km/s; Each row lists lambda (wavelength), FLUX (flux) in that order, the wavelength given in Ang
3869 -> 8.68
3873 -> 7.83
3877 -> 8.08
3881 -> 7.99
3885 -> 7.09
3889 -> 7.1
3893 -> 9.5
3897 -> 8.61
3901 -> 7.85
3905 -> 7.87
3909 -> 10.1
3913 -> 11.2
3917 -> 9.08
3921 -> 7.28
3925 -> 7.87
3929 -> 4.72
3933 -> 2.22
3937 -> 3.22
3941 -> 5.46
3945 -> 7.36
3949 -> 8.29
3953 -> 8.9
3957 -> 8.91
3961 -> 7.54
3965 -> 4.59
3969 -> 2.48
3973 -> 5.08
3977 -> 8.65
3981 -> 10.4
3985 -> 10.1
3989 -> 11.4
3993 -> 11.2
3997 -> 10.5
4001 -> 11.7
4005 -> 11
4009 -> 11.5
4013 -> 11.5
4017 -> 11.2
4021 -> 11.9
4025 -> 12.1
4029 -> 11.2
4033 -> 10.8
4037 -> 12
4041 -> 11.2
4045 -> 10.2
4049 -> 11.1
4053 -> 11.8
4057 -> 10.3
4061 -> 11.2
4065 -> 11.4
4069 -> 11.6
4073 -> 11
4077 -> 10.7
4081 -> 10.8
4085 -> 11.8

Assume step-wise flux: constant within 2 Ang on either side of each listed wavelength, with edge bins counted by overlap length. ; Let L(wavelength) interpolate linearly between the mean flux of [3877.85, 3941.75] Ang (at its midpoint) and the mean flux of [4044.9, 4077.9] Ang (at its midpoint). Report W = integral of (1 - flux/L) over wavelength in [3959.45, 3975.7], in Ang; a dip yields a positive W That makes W 6.97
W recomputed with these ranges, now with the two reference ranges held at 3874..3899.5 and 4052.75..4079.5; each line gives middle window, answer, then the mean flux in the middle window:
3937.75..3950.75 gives 3.4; 6.65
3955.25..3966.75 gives 2.8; 7.02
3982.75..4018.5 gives -4.1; 11.1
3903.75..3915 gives -1.9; 9.85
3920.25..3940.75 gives 8.9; 4.96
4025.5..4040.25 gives -1.2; 11.4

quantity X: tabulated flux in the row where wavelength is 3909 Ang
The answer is 10.1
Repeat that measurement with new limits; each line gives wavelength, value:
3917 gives 9.08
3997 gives 10.5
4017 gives 11.2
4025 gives 12.1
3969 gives 2.48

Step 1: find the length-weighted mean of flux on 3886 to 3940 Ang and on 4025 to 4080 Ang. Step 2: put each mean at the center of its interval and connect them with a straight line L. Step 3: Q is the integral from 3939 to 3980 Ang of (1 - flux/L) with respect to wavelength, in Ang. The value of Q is 8.56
